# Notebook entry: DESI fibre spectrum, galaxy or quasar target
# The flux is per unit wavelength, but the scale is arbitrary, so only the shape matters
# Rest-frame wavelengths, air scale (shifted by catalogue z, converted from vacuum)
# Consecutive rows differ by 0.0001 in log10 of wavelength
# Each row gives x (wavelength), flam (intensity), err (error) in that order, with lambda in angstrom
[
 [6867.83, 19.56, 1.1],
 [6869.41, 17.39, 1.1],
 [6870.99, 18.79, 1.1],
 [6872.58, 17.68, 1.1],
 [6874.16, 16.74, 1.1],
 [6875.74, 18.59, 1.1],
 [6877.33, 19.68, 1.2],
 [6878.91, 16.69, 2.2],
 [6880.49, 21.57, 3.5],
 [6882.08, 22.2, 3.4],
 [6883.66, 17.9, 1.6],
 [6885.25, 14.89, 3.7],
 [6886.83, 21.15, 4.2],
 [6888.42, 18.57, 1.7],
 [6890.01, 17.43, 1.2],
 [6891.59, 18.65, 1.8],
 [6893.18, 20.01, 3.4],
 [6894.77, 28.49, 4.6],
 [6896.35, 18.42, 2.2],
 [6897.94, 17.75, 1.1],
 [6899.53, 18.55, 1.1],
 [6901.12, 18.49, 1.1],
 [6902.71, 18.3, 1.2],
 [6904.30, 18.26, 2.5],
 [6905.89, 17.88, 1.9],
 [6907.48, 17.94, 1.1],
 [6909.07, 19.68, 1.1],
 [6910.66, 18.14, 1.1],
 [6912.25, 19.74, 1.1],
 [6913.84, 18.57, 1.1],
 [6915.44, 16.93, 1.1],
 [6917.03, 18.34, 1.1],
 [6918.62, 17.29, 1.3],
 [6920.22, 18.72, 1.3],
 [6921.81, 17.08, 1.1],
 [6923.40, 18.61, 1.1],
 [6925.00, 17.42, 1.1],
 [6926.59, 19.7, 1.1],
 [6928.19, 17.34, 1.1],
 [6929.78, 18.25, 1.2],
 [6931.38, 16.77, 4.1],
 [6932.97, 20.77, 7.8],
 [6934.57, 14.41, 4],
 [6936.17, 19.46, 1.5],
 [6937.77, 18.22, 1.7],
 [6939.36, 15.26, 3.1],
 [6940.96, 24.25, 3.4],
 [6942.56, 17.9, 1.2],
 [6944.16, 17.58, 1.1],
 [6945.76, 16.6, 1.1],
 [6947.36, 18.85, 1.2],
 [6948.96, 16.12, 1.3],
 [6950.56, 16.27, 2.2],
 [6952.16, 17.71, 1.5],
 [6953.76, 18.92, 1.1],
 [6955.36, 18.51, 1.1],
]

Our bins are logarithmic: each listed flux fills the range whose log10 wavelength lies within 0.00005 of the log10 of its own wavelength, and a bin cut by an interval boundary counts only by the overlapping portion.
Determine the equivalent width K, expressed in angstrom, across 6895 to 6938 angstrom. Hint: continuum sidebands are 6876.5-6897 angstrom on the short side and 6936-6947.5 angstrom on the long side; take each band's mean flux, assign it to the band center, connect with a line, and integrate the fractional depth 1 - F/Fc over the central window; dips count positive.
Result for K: 1.6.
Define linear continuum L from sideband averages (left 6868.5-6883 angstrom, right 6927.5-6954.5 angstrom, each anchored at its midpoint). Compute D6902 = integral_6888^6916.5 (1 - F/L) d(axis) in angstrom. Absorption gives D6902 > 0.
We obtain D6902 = -0.8 angstrom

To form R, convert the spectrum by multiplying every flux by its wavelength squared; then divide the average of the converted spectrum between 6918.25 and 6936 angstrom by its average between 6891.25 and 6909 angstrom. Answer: 0.93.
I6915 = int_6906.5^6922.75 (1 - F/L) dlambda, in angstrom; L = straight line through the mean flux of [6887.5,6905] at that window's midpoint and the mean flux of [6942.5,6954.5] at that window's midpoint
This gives 0.4 angstrom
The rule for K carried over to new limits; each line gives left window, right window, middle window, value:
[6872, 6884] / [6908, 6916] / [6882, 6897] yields -0.7 angstrom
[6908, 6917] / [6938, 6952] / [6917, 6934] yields 0.1 angstrom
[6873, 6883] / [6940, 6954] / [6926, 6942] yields 0.0 angstrom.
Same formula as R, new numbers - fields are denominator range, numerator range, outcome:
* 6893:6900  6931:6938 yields 0.87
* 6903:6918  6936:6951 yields 0.99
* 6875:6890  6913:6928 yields 0.96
